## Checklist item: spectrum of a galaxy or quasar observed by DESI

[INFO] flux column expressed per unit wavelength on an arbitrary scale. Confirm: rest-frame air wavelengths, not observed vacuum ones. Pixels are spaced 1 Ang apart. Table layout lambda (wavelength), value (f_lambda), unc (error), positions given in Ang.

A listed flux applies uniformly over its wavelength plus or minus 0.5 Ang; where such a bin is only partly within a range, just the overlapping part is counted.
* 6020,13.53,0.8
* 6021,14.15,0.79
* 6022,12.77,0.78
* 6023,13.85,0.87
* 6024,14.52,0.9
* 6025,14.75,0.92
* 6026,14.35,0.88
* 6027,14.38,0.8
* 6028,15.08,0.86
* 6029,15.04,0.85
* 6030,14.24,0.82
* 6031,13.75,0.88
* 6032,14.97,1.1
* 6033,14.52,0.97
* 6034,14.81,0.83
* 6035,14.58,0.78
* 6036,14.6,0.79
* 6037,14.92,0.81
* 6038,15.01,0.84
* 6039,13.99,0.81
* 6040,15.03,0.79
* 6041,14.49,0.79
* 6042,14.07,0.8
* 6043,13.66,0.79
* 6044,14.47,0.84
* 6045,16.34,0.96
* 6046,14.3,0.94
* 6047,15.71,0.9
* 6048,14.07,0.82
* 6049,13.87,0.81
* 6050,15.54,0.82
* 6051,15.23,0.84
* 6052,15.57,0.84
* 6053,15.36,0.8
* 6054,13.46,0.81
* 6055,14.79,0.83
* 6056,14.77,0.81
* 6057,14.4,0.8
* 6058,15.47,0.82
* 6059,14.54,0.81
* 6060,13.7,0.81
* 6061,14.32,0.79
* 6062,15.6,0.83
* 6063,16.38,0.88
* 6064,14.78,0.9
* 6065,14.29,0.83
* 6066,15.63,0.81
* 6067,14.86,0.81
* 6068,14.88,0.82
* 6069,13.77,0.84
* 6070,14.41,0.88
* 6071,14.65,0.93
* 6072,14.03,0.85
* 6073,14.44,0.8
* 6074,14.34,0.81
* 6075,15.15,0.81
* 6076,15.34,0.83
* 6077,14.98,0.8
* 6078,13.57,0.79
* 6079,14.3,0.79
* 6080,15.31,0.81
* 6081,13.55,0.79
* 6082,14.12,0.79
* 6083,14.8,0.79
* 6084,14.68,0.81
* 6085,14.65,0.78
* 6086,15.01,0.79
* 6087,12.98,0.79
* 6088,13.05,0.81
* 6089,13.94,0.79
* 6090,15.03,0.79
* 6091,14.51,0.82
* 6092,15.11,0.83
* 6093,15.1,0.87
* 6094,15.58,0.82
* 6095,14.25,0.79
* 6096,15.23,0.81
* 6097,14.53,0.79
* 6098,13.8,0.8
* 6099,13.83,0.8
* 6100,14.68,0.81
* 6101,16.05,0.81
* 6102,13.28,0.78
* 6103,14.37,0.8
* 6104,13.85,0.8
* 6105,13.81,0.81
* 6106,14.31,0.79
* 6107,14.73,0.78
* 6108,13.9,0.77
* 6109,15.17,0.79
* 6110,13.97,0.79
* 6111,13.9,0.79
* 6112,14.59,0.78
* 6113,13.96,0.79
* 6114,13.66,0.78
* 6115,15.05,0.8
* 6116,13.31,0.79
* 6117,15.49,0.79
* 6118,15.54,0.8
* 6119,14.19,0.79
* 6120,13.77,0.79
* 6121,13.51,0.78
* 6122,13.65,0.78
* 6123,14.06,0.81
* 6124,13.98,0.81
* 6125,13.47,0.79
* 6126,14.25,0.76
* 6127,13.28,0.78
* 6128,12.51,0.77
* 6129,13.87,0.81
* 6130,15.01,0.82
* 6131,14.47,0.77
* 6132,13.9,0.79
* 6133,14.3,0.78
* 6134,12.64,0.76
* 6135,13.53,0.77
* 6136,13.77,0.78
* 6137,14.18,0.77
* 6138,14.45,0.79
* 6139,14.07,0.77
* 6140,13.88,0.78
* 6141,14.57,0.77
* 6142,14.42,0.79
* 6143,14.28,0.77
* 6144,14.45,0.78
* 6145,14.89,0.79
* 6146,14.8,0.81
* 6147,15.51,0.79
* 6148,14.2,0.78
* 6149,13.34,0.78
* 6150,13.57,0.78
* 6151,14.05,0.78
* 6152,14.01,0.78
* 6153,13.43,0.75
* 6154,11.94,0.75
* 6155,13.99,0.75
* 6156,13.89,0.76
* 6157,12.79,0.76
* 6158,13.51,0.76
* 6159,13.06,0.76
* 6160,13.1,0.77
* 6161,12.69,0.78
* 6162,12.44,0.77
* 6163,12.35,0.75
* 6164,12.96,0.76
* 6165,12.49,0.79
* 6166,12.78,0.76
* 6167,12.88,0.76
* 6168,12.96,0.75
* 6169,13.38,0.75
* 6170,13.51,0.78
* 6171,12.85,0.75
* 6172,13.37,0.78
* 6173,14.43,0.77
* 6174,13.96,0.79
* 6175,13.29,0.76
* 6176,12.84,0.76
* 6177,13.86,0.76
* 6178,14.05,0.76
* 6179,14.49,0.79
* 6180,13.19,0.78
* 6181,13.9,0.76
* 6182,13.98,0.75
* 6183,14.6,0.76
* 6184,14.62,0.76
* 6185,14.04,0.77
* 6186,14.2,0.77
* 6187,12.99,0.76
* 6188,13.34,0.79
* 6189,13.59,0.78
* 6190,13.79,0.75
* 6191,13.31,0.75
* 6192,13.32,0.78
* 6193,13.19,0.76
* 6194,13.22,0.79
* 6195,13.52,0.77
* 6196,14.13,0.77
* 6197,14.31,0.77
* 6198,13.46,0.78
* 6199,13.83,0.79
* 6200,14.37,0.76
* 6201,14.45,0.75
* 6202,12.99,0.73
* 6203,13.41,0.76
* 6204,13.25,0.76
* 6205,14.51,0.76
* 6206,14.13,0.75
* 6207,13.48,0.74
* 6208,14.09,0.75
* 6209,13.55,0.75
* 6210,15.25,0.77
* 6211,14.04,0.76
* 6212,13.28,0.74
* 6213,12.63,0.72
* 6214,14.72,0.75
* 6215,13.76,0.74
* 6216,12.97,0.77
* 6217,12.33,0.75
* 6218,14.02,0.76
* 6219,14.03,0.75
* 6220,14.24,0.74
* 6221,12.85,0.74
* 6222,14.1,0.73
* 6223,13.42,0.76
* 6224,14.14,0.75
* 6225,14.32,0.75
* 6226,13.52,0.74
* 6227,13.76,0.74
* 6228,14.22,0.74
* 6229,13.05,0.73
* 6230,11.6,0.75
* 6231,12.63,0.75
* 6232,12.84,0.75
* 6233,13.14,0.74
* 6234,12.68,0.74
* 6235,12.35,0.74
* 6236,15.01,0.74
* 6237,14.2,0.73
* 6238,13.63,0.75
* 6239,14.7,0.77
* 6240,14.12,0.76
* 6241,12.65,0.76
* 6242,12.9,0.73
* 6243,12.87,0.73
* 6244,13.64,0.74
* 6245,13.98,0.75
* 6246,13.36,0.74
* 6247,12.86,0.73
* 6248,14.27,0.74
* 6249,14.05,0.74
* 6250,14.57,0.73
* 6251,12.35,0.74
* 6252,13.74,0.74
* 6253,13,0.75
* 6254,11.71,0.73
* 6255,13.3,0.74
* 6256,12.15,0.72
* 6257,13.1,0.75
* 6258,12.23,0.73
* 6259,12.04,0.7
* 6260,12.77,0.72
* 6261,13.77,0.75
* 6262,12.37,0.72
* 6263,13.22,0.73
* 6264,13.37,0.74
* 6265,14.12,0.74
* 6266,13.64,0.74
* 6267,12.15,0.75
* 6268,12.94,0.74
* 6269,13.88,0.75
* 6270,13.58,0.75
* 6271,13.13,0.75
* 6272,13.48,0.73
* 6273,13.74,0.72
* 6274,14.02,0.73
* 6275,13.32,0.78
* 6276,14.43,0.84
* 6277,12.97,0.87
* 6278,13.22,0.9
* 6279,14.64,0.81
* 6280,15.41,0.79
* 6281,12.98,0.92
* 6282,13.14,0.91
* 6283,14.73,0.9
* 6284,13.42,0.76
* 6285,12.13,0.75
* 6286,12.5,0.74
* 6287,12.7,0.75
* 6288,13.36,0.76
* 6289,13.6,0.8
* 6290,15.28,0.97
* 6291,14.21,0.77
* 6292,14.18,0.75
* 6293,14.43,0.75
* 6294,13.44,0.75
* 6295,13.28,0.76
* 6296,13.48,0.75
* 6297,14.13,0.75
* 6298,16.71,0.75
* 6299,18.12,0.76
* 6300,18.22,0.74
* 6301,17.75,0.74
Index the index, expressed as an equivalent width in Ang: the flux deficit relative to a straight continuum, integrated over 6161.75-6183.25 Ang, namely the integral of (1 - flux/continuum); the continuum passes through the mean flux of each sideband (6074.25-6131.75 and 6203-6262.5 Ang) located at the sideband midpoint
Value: 0.7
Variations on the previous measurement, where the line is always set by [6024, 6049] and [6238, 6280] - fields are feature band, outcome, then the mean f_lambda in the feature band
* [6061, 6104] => -0.7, 14.6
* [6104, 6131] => 0.1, 14.1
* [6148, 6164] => 0.8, 13.2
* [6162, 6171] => 0.6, 12.9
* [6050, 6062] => -0.2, 14.8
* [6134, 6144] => 0.0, 14.1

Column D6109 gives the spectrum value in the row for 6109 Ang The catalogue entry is 15.17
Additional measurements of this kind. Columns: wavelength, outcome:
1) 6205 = 14.51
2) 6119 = 14.19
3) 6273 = 13.74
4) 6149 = 13.34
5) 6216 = 12.97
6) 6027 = 14.38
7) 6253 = 13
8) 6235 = 12.35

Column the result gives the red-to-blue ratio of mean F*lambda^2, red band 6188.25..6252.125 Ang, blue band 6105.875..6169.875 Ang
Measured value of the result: 1.01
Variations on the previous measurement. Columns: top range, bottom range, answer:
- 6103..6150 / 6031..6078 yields 0.98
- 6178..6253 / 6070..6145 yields 0.99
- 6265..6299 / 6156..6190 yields 1.06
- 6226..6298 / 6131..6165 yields 1.02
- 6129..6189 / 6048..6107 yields 0.97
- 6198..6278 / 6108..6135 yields 0.99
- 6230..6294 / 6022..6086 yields 0.98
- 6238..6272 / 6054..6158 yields 0.97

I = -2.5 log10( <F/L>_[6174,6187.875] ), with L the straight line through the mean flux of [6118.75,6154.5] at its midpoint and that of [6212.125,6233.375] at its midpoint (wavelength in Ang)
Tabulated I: -0.01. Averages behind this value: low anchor 13.9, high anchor 13.4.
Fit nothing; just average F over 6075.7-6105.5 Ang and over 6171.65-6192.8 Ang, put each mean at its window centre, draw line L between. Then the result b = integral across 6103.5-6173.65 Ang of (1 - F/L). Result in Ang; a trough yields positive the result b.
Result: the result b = 1.37 Ang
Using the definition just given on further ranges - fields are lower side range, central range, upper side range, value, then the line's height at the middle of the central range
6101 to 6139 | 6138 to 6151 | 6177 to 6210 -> -0.3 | 14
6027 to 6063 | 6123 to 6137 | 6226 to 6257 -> 0.3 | 14.1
